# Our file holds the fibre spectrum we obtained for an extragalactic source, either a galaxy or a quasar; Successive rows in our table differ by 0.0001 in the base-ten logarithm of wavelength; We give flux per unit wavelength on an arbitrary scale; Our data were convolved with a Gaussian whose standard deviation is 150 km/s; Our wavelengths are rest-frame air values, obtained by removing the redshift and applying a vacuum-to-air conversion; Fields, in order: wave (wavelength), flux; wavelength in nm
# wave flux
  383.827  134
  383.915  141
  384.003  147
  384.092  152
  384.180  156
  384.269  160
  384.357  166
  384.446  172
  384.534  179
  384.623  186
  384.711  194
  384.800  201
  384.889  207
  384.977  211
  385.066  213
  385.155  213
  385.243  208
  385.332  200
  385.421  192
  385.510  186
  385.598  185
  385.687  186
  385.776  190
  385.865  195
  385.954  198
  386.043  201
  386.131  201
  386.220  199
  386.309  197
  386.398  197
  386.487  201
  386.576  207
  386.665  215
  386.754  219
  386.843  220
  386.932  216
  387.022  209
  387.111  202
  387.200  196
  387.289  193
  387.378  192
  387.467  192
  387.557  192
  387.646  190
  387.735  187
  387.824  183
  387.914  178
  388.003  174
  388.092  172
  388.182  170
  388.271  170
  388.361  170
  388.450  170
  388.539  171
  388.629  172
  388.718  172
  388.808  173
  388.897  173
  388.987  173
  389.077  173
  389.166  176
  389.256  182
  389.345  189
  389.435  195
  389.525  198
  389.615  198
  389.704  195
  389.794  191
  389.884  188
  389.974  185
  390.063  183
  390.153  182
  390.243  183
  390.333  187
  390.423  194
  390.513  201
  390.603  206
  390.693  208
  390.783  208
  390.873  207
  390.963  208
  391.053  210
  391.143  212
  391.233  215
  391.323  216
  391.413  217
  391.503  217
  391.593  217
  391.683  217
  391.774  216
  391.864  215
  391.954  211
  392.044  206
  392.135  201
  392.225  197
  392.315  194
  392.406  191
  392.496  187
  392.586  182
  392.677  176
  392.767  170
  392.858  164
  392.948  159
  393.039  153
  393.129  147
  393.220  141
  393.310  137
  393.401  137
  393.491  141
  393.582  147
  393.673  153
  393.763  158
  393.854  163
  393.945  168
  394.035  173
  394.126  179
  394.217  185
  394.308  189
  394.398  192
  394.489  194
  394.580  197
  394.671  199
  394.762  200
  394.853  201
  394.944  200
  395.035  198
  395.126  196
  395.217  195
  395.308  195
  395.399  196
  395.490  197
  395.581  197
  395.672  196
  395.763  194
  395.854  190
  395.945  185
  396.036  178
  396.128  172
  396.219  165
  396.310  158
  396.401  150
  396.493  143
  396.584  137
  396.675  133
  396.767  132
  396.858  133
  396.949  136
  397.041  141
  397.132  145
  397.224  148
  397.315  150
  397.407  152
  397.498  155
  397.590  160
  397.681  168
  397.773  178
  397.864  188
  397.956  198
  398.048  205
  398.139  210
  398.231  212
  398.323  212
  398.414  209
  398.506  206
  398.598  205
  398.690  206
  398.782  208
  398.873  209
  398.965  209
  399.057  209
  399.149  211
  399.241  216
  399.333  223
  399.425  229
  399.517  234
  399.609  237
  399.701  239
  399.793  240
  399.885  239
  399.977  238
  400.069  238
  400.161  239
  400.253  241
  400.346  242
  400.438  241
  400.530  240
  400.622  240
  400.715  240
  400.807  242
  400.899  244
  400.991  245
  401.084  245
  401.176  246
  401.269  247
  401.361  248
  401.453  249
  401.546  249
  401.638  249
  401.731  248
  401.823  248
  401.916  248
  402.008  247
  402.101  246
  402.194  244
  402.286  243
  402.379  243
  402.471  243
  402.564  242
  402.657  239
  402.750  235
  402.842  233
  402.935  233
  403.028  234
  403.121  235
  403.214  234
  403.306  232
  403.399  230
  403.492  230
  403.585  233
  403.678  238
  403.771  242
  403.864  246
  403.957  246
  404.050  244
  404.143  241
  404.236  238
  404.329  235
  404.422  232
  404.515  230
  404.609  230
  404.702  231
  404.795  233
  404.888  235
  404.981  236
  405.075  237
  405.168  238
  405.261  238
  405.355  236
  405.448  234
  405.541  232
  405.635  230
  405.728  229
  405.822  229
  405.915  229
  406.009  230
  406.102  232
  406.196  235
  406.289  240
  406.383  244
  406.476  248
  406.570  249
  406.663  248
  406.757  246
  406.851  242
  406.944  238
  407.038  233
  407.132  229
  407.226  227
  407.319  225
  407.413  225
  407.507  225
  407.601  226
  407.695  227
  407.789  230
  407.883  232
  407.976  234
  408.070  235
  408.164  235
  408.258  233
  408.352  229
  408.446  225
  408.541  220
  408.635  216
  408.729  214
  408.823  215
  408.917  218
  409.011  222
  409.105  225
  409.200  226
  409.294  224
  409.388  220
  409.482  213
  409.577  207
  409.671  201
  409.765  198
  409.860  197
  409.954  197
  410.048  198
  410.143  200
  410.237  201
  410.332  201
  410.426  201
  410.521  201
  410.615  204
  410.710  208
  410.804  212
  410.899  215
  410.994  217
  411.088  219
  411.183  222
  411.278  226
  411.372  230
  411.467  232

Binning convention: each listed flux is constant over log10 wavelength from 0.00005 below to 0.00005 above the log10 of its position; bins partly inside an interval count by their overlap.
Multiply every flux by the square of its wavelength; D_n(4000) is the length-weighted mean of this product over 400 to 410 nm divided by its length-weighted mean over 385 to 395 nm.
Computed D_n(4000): 1.3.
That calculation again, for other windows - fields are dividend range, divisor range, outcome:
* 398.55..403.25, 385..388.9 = 1.32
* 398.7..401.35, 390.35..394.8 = 1.29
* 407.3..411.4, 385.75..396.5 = 1.27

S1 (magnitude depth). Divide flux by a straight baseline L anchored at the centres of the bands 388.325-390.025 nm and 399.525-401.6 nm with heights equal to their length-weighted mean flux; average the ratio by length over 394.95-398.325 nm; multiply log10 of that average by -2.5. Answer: 0.27 mag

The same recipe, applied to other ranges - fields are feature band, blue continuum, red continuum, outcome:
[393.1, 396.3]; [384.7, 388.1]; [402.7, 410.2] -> 0.18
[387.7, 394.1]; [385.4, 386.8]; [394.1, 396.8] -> 0.03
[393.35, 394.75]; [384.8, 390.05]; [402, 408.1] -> 0.21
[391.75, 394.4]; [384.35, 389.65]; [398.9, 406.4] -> 0.20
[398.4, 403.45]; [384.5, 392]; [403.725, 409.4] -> -0.07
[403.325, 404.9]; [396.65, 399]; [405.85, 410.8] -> -0.16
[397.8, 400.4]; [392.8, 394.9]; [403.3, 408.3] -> -0.11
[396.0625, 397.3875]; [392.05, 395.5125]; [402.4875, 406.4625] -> 0.30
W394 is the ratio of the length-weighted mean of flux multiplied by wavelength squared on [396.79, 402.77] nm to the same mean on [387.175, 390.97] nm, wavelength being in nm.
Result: 1.24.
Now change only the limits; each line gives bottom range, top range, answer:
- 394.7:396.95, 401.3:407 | 1.41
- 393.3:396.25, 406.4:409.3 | 1.35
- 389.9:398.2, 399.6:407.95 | 1.38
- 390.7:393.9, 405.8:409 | 1.34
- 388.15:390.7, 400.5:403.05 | 1.41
